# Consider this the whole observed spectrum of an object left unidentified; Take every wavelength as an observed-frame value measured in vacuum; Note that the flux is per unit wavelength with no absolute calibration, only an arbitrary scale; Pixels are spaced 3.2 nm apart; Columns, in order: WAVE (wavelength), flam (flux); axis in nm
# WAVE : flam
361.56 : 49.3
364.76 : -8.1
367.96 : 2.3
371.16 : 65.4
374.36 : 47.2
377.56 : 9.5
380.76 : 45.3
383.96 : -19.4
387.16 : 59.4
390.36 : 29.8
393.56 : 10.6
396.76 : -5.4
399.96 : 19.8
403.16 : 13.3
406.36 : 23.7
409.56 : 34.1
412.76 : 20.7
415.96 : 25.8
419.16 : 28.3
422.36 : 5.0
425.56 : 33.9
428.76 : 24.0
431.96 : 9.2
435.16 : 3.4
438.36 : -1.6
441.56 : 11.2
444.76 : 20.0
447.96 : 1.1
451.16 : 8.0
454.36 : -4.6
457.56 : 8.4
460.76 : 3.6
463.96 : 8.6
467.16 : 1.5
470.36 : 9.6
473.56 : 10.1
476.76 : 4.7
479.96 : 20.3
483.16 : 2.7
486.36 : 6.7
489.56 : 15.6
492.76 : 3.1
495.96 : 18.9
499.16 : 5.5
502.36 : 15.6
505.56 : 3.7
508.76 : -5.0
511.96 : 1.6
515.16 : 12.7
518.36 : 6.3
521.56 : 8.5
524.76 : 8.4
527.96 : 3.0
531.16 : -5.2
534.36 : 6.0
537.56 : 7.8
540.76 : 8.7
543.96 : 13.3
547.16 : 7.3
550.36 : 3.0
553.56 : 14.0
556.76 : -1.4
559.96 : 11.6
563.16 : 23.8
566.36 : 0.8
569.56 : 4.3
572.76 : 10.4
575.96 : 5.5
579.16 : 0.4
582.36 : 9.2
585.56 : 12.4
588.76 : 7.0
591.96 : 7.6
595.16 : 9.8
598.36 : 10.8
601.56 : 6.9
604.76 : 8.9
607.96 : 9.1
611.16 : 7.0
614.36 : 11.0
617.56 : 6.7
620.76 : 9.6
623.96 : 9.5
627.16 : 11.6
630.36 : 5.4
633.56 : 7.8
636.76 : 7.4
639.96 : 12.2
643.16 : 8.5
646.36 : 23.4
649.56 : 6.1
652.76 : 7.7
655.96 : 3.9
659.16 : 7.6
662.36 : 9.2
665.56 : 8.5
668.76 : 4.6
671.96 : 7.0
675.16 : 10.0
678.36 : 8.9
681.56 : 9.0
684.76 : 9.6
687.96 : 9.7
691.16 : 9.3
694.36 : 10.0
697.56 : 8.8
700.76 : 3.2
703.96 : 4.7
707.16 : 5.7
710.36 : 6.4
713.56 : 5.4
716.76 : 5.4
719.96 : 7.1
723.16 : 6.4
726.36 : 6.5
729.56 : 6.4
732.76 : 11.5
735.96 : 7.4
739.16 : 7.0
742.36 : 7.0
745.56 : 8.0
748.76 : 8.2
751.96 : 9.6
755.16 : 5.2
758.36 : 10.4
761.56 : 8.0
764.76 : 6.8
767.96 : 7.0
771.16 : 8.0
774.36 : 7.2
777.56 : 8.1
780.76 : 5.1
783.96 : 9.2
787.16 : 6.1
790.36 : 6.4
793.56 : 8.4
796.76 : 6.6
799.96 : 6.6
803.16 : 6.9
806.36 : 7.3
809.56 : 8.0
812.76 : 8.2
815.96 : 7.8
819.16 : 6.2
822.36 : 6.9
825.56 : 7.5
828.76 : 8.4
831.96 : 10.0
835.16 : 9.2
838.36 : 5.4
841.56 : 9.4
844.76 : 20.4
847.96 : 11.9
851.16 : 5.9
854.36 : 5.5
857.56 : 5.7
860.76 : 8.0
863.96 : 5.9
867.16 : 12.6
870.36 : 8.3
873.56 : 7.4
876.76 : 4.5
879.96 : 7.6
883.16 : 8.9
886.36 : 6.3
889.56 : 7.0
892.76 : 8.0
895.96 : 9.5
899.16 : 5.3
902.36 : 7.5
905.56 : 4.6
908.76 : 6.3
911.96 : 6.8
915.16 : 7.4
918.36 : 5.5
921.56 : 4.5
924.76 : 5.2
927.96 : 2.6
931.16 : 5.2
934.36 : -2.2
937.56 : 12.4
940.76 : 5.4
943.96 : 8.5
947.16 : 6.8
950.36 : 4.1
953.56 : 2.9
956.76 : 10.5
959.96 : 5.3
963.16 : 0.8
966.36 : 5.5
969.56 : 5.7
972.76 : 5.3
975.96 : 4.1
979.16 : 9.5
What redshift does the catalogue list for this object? 0.289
